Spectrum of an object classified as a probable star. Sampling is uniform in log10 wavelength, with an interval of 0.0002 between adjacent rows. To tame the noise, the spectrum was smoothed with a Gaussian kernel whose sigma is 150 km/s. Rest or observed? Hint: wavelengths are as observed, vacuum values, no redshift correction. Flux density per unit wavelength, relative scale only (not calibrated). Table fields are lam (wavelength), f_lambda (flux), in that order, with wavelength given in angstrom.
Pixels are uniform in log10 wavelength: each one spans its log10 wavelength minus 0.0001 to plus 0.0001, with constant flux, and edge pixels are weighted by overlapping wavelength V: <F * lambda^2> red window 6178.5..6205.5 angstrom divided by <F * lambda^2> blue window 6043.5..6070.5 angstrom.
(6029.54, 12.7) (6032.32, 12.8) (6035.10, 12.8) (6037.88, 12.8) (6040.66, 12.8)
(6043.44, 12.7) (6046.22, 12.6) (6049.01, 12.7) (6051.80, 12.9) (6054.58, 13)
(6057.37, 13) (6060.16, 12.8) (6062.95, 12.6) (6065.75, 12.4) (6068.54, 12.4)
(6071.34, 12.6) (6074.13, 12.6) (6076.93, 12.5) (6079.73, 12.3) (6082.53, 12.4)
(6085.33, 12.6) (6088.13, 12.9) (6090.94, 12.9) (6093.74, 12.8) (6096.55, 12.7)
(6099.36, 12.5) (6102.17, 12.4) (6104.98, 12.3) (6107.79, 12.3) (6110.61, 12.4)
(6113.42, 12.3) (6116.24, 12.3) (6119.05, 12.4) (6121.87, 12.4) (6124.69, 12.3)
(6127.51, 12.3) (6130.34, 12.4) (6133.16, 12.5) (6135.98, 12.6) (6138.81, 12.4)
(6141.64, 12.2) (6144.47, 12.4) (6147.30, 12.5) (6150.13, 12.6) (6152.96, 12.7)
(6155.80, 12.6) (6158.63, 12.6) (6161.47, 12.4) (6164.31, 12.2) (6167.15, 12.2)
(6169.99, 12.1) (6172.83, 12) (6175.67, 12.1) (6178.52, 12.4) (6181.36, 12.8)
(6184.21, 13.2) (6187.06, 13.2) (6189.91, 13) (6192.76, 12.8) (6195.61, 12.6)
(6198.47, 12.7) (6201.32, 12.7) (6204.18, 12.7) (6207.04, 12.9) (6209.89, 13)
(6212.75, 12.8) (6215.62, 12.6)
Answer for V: 1.1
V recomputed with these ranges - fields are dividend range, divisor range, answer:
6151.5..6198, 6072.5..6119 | 1.03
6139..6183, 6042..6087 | 1.01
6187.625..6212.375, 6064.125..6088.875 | 1.07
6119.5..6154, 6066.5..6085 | 1.02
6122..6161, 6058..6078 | 1.02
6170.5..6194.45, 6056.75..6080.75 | 1.05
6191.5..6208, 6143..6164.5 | 1.03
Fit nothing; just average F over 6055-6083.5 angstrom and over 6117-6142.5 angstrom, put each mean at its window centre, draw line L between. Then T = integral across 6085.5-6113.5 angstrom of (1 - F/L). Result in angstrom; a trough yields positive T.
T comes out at -0.2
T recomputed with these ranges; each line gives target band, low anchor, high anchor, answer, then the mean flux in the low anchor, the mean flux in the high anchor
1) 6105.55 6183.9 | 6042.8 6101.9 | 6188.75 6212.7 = 2.10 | 12.7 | 12.8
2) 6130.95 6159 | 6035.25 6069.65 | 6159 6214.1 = 0.34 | 12.7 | 12.6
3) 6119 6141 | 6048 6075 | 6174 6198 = 0.56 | 12.7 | 12.8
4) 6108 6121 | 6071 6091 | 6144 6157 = 0.24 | 12.6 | 12.6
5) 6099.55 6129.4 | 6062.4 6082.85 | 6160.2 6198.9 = 0.37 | 12.5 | 12.5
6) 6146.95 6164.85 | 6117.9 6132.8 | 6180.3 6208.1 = 0.07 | 12.4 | 12.9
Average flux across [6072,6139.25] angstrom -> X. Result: 12.5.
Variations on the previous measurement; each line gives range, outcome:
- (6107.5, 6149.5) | 12.4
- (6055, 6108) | 12.6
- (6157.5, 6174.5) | 12.2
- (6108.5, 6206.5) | 12.5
